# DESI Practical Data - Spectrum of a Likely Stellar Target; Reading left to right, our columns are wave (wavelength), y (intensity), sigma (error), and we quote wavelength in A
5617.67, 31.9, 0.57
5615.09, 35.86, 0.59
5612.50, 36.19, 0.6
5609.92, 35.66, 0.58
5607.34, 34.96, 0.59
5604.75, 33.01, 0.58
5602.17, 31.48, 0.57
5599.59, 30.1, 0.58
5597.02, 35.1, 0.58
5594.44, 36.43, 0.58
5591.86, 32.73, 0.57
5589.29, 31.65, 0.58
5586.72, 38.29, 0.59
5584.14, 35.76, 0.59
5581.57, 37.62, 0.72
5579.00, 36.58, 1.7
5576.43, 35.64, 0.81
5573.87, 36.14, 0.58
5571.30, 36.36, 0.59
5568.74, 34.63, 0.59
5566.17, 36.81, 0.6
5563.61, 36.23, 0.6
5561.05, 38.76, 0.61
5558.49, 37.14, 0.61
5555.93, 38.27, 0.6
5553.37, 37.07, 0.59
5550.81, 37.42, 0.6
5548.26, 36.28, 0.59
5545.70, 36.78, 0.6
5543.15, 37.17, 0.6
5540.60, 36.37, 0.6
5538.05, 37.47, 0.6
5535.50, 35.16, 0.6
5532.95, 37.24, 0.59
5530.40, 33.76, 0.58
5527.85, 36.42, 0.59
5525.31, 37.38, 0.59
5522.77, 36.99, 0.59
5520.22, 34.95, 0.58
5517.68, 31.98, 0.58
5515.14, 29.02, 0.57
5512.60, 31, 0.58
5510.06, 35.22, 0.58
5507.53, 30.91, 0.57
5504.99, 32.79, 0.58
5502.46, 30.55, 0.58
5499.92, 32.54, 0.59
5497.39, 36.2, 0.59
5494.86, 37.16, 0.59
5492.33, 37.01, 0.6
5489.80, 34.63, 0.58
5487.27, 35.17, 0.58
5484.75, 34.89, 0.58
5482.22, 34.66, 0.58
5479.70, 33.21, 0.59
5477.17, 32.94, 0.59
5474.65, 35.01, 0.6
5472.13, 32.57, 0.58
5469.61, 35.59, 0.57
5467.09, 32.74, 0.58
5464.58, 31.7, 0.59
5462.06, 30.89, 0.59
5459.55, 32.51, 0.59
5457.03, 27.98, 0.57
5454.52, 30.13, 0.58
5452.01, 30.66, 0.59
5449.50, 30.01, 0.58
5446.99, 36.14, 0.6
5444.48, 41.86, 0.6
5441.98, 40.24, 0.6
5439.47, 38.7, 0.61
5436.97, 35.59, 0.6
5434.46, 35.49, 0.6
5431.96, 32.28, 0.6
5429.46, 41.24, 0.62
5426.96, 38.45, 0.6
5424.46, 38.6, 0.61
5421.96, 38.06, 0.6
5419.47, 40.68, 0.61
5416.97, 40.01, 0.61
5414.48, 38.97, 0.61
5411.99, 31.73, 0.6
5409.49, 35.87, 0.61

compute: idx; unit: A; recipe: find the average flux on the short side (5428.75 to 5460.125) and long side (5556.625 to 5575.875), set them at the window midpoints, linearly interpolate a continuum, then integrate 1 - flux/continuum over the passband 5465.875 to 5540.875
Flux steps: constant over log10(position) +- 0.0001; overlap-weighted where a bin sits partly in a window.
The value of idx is 2.7 A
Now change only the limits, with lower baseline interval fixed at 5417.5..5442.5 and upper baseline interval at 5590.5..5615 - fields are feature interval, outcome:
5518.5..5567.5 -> -1.80 A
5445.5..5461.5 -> 2.57 A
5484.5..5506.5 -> 1.18 A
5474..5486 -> 0.88 A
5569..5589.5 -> -0.94 A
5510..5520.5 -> 1.20 A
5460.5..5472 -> 1.36 A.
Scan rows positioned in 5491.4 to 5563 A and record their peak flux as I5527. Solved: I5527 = 38.76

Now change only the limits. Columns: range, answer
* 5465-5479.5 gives 35.59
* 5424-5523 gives 41.86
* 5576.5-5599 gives 38.29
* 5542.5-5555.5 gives 37.42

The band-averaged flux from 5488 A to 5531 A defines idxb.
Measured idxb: 34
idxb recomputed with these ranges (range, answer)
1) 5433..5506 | 34.1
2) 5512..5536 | 34.5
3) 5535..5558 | 37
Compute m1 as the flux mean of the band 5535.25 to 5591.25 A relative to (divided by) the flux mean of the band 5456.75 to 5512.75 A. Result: 1.09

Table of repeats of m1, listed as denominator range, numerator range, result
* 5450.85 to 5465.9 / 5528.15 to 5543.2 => 1.18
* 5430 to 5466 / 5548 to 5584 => 1.08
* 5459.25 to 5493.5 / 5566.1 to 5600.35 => 1.04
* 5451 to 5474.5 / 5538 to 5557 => 1.17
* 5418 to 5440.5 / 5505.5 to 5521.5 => 0.85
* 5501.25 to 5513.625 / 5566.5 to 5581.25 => 1.12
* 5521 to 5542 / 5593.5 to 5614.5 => 0.94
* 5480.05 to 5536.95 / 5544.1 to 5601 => 1.05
